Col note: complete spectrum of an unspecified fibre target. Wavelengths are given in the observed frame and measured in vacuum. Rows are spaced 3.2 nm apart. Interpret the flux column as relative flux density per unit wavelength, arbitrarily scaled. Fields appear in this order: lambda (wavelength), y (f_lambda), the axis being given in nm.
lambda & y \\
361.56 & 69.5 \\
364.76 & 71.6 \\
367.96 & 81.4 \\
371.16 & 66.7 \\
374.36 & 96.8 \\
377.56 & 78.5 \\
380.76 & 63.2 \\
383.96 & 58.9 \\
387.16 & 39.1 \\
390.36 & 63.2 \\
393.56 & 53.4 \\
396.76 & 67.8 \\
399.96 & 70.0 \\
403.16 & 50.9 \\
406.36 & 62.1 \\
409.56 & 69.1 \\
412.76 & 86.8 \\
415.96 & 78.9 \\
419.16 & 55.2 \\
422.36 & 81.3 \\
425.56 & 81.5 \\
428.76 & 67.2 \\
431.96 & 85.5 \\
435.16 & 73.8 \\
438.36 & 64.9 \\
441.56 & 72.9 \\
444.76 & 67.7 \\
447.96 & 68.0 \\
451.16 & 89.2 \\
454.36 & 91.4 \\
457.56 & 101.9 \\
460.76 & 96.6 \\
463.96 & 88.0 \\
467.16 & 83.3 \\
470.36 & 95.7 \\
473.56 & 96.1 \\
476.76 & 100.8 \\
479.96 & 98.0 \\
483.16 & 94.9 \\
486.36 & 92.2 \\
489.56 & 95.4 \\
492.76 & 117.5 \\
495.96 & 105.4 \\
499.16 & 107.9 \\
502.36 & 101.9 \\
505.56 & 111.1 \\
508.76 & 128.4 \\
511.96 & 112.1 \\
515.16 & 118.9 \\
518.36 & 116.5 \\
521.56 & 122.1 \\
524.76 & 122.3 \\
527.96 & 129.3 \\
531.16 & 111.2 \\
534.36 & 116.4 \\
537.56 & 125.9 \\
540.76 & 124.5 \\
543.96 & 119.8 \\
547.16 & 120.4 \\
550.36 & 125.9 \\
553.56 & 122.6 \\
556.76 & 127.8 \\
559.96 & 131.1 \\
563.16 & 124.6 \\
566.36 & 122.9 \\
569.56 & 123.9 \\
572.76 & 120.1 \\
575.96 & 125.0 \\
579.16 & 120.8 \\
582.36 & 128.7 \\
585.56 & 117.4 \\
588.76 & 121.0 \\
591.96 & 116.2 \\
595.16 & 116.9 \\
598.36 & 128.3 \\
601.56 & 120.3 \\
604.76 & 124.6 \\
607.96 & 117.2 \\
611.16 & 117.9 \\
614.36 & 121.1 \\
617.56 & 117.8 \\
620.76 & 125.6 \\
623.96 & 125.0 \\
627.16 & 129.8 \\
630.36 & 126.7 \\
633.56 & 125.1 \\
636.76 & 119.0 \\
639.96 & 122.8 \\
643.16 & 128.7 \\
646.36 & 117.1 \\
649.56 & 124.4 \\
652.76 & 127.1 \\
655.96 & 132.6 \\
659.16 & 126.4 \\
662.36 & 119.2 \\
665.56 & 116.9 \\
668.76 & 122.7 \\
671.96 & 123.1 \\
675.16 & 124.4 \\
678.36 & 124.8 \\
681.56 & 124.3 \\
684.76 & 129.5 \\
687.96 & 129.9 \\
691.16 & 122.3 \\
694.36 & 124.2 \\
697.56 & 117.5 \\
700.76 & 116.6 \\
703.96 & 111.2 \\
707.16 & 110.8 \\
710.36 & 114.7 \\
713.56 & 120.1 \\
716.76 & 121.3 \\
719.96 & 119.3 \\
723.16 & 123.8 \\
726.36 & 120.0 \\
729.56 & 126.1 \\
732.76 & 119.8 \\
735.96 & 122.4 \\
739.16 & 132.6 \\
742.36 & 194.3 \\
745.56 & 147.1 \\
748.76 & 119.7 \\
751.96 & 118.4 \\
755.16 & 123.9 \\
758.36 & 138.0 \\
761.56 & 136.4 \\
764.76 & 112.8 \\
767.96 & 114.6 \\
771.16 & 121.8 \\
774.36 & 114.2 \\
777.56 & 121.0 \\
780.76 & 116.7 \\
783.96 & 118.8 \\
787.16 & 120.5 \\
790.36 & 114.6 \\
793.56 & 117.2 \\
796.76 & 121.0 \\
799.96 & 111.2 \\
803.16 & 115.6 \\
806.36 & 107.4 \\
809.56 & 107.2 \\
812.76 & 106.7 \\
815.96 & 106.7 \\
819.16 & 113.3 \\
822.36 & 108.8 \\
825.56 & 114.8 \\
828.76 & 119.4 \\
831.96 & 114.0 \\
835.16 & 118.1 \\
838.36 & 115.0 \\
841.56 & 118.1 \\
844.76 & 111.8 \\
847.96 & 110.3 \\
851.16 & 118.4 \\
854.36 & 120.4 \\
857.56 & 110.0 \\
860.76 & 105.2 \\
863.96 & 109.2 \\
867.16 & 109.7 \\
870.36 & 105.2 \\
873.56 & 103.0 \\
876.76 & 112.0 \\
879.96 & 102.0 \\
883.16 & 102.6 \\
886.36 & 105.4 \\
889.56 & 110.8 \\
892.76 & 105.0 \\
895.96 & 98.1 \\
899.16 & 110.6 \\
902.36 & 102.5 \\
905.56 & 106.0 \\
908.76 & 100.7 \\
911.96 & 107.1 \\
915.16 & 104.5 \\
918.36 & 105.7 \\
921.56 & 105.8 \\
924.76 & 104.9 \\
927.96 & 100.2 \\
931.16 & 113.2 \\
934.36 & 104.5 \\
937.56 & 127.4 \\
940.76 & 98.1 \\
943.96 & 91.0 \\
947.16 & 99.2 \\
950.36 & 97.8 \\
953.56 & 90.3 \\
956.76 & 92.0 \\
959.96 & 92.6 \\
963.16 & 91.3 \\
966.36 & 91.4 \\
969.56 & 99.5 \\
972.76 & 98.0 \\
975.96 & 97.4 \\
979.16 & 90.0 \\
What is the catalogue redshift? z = 0.130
